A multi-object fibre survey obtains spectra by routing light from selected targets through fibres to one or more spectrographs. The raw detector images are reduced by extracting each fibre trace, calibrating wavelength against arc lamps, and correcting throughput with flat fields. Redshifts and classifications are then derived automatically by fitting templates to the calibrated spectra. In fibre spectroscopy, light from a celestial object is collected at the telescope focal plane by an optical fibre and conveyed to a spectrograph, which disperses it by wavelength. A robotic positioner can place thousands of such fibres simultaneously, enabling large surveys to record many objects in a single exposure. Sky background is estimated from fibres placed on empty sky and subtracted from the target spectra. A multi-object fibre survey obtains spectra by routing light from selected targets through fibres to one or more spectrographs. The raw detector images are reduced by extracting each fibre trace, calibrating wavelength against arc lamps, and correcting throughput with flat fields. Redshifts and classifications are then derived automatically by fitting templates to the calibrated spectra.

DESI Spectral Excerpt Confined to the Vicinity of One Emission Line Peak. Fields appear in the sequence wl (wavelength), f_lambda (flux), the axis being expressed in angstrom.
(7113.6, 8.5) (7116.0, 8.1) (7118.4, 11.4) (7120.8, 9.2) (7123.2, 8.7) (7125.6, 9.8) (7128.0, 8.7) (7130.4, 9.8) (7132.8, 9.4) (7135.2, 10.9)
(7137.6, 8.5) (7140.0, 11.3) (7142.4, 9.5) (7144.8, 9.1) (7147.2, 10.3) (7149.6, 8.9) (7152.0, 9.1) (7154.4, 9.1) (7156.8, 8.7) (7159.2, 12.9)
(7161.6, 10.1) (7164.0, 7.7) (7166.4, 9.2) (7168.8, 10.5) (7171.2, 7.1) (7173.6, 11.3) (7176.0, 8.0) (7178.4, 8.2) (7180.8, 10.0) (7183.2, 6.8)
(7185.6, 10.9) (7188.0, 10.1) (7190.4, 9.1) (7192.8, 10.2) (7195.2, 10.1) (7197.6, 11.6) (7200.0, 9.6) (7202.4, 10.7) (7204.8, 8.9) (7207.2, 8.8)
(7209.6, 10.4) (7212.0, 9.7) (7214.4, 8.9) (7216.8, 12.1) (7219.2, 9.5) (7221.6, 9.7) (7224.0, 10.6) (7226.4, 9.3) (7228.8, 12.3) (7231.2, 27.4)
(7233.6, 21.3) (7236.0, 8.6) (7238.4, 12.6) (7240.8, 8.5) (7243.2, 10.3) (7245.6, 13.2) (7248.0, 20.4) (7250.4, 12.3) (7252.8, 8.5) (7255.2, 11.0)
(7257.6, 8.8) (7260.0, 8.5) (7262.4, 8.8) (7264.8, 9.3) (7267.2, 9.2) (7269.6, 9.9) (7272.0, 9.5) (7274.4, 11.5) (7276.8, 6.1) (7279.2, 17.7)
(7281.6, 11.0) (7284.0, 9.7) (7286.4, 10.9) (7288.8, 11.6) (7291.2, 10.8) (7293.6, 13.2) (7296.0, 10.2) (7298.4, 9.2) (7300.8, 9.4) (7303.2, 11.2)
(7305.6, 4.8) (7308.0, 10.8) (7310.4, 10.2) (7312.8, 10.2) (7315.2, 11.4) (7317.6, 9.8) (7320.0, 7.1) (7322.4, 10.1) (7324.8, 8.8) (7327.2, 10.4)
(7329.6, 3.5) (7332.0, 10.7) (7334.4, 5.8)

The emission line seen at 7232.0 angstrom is [S II] 6716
